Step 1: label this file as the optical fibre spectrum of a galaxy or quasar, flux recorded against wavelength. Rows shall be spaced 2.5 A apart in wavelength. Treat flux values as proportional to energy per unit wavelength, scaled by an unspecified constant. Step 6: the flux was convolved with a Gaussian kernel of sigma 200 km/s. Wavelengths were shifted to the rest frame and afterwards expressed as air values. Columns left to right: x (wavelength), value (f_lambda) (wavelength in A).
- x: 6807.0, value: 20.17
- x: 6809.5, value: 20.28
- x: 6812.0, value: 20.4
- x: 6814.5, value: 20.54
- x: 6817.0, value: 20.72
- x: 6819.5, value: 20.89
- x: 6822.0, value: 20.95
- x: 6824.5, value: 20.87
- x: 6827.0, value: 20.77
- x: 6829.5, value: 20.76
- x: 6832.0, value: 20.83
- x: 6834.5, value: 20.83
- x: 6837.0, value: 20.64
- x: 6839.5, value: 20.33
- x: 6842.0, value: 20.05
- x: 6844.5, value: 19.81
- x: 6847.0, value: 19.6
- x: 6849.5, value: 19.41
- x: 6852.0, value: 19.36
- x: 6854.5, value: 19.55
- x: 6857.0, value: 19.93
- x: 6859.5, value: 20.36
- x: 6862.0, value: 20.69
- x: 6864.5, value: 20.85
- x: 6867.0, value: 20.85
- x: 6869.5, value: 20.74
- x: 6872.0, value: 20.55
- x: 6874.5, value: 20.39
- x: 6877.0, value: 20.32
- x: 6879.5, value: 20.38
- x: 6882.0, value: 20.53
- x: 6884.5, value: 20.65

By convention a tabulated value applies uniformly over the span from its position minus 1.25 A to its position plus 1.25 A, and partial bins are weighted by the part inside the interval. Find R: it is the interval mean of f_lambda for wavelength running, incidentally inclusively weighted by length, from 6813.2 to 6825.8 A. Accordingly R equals 20.8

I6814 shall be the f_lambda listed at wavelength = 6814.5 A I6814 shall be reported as 20.54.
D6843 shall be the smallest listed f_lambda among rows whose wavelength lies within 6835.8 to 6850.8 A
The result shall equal 19.41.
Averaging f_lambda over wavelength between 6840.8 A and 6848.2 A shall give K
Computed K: 19.8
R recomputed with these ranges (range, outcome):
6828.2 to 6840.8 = 20.7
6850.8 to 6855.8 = 19.5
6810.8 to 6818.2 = 20.6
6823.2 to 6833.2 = 20.8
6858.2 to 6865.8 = 20.6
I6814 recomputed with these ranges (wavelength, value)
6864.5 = 20.85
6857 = 19.93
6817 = 20.72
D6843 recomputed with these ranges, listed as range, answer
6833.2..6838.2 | 20.64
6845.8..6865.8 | 19.36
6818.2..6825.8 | 20.87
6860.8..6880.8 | 20.32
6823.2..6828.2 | 20.77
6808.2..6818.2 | 20.28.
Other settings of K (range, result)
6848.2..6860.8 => 19.7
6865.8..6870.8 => 20.8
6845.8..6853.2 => 19.5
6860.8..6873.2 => 20.7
